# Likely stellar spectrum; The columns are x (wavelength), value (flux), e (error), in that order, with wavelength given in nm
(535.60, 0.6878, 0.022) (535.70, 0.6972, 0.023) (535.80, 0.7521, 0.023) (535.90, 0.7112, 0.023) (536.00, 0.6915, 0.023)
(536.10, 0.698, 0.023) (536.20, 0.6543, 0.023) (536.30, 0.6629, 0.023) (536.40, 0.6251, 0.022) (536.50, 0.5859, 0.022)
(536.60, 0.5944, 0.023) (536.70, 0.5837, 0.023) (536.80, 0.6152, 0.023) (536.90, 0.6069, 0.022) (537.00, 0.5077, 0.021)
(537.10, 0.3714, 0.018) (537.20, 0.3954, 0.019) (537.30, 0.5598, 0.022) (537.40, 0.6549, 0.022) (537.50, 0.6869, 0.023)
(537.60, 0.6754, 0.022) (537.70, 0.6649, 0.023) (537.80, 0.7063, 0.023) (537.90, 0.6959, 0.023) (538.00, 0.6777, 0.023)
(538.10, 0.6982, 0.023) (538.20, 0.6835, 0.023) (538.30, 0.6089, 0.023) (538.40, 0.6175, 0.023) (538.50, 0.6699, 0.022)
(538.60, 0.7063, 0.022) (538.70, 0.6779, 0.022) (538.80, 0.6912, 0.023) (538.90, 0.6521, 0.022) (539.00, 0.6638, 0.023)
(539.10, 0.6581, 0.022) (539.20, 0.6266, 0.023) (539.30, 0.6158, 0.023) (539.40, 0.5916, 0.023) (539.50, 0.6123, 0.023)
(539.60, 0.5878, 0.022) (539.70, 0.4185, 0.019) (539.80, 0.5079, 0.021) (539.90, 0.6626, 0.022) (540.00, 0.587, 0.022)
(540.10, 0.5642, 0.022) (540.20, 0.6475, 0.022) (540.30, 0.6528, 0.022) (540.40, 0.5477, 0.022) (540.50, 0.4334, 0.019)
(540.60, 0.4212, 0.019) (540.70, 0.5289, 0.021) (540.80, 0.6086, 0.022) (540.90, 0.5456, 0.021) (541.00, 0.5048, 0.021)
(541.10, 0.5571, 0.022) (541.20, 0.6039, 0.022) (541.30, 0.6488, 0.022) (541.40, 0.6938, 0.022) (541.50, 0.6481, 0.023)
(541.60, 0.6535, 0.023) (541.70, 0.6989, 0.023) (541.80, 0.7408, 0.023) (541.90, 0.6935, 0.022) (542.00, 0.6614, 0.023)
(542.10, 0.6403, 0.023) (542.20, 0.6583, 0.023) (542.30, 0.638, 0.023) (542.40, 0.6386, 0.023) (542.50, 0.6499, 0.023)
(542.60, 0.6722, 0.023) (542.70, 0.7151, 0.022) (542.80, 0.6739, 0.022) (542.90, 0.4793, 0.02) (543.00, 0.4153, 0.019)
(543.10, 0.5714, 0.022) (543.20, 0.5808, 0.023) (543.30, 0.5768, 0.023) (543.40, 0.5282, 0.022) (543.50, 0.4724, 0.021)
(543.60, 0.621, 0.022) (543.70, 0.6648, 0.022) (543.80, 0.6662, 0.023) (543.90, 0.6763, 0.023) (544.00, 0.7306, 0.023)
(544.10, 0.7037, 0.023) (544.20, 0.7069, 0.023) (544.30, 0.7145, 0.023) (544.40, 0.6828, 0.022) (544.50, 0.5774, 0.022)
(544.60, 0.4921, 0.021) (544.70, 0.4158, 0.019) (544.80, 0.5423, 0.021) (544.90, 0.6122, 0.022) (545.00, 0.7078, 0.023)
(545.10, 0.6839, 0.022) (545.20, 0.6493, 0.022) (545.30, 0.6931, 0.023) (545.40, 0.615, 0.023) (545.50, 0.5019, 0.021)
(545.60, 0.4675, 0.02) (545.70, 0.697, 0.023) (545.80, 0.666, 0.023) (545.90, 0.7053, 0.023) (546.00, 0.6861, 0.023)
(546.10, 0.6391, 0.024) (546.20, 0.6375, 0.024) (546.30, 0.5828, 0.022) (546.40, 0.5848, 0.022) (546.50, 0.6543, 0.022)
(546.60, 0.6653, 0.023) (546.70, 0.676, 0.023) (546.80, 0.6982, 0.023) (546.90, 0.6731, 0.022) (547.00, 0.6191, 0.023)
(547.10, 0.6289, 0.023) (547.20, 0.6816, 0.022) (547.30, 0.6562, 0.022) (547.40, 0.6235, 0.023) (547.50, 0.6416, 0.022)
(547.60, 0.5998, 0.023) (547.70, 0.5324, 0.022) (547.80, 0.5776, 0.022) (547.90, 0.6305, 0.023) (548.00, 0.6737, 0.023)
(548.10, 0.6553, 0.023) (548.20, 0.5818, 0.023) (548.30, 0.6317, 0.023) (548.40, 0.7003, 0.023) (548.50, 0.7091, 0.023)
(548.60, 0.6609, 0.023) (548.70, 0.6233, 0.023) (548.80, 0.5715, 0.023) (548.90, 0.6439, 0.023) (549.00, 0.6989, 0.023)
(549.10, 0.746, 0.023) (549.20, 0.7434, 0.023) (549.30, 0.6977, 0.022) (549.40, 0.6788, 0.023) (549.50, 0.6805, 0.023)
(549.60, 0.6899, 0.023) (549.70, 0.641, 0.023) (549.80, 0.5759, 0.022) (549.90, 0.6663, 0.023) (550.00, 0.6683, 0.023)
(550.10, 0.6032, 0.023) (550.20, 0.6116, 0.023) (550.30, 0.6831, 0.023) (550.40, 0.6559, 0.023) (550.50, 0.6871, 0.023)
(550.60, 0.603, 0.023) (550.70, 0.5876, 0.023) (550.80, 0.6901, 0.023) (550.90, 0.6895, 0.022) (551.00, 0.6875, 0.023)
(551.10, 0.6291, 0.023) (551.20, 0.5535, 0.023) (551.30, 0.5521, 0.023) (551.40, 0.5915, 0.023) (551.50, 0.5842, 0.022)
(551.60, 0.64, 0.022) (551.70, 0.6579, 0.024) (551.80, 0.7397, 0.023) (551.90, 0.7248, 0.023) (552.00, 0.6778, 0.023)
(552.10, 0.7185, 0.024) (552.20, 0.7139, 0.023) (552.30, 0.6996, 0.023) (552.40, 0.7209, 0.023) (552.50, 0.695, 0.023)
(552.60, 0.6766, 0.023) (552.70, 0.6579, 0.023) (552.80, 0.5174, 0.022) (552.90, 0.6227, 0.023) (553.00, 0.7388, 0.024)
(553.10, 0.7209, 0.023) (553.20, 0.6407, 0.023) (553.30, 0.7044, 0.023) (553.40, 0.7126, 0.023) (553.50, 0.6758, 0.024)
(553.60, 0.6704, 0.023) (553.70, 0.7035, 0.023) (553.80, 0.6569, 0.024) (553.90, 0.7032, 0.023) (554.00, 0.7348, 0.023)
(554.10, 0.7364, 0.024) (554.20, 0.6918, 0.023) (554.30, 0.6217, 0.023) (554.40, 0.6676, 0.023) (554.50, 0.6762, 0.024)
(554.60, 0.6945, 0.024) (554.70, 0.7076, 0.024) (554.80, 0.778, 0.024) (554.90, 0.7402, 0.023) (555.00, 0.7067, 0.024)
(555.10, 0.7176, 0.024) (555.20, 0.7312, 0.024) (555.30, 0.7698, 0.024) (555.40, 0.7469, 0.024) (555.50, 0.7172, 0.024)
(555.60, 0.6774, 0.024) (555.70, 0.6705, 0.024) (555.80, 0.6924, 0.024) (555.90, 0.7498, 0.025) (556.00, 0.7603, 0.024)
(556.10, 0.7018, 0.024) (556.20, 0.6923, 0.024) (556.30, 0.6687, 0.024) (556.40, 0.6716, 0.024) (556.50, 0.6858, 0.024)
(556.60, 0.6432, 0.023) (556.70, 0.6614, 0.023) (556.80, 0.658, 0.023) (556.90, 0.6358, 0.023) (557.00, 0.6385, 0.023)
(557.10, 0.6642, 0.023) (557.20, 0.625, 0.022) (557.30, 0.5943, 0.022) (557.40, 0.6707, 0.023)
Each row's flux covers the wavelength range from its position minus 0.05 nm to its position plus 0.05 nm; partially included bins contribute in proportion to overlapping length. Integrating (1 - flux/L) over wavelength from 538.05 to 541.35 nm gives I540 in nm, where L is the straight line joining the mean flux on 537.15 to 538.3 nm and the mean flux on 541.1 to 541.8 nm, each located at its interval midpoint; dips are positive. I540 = 0.255 nm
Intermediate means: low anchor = 0.644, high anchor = 0.657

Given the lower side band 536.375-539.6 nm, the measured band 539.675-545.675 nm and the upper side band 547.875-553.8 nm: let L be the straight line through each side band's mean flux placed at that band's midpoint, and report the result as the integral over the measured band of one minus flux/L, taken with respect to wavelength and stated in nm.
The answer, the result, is 0.30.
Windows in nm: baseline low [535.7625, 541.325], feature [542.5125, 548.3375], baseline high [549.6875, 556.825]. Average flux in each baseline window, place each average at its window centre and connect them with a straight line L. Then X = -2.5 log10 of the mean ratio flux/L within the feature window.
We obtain 0.03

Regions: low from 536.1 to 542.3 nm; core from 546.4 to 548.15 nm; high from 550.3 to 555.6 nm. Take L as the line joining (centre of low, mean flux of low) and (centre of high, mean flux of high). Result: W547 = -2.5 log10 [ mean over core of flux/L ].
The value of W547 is 0.02 mag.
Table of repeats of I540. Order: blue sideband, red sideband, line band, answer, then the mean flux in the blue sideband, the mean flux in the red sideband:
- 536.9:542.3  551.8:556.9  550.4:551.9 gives 0.08 nm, 0.613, 0.694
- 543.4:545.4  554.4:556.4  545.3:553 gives 0.21 nm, 0.629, 0.713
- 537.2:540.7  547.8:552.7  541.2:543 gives -0.06 nm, 0.617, 0.658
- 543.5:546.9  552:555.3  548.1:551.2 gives 0.04 nm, 0.635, 0.693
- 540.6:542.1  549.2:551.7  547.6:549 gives 0.01 nm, 0.621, 0.642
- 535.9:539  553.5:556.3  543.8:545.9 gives 0.11 nm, 0.632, 0.707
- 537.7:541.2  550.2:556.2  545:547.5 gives 0.01 nm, 0.608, 0.682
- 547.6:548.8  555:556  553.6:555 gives 0.01 nm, 0.63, 0.721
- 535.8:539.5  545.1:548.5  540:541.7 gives 0.14 nm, 0.634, 0.636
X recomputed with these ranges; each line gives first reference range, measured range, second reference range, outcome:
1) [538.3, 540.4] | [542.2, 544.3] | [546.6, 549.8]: 0.020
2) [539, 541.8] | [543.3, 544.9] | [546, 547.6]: 0.017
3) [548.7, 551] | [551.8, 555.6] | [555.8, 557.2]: -0.043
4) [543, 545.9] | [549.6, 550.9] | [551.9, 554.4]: 0.029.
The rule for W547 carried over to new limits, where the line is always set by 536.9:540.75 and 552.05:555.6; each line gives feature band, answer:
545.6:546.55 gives 0.013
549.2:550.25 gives 0.025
